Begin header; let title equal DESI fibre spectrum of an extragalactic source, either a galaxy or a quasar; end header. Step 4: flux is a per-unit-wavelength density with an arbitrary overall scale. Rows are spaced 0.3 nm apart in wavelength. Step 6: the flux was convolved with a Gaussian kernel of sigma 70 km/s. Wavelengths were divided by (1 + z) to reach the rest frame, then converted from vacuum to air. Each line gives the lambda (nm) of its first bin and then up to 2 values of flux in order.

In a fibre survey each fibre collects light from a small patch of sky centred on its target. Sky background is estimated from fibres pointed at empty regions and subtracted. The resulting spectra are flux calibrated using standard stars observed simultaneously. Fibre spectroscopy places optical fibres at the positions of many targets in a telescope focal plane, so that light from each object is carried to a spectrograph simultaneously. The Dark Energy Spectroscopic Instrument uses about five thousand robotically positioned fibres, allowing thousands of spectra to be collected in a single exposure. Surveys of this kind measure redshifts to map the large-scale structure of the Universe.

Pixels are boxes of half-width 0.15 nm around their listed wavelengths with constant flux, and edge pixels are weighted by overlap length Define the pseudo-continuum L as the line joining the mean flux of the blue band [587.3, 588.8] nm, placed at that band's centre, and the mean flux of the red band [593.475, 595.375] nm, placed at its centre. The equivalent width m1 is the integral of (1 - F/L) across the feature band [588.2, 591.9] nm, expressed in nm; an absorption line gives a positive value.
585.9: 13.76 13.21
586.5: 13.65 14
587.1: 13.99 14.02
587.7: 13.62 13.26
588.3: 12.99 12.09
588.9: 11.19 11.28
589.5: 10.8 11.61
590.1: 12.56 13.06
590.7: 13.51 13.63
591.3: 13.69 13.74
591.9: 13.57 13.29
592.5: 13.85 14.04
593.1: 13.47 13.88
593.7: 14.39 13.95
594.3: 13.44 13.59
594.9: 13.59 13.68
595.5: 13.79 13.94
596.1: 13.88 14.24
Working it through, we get 0.21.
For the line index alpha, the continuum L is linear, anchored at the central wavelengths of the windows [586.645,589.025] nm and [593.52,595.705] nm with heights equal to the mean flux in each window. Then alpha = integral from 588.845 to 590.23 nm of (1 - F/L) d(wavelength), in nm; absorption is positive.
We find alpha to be 0.19 nm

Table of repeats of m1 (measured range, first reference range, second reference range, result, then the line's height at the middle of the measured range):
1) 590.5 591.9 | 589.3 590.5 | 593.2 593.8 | -0.101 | 12.7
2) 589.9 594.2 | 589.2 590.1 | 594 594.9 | -0.371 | 12.5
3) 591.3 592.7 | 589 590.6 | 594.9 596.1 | -0.113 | 12.6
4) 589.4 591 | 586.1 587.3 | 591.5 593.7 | 0.147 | 13.7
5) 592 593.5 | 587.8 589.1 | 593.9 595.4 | -0.049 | 13.3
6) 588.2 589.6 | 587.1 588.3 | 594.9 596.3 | 0.203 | 13.6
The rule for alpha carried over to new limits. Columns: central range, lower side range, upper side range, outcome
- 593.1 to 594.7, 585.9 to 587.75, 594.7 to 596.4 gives 0.00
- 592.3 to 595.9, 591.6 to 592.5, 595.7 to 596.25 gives -0.01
